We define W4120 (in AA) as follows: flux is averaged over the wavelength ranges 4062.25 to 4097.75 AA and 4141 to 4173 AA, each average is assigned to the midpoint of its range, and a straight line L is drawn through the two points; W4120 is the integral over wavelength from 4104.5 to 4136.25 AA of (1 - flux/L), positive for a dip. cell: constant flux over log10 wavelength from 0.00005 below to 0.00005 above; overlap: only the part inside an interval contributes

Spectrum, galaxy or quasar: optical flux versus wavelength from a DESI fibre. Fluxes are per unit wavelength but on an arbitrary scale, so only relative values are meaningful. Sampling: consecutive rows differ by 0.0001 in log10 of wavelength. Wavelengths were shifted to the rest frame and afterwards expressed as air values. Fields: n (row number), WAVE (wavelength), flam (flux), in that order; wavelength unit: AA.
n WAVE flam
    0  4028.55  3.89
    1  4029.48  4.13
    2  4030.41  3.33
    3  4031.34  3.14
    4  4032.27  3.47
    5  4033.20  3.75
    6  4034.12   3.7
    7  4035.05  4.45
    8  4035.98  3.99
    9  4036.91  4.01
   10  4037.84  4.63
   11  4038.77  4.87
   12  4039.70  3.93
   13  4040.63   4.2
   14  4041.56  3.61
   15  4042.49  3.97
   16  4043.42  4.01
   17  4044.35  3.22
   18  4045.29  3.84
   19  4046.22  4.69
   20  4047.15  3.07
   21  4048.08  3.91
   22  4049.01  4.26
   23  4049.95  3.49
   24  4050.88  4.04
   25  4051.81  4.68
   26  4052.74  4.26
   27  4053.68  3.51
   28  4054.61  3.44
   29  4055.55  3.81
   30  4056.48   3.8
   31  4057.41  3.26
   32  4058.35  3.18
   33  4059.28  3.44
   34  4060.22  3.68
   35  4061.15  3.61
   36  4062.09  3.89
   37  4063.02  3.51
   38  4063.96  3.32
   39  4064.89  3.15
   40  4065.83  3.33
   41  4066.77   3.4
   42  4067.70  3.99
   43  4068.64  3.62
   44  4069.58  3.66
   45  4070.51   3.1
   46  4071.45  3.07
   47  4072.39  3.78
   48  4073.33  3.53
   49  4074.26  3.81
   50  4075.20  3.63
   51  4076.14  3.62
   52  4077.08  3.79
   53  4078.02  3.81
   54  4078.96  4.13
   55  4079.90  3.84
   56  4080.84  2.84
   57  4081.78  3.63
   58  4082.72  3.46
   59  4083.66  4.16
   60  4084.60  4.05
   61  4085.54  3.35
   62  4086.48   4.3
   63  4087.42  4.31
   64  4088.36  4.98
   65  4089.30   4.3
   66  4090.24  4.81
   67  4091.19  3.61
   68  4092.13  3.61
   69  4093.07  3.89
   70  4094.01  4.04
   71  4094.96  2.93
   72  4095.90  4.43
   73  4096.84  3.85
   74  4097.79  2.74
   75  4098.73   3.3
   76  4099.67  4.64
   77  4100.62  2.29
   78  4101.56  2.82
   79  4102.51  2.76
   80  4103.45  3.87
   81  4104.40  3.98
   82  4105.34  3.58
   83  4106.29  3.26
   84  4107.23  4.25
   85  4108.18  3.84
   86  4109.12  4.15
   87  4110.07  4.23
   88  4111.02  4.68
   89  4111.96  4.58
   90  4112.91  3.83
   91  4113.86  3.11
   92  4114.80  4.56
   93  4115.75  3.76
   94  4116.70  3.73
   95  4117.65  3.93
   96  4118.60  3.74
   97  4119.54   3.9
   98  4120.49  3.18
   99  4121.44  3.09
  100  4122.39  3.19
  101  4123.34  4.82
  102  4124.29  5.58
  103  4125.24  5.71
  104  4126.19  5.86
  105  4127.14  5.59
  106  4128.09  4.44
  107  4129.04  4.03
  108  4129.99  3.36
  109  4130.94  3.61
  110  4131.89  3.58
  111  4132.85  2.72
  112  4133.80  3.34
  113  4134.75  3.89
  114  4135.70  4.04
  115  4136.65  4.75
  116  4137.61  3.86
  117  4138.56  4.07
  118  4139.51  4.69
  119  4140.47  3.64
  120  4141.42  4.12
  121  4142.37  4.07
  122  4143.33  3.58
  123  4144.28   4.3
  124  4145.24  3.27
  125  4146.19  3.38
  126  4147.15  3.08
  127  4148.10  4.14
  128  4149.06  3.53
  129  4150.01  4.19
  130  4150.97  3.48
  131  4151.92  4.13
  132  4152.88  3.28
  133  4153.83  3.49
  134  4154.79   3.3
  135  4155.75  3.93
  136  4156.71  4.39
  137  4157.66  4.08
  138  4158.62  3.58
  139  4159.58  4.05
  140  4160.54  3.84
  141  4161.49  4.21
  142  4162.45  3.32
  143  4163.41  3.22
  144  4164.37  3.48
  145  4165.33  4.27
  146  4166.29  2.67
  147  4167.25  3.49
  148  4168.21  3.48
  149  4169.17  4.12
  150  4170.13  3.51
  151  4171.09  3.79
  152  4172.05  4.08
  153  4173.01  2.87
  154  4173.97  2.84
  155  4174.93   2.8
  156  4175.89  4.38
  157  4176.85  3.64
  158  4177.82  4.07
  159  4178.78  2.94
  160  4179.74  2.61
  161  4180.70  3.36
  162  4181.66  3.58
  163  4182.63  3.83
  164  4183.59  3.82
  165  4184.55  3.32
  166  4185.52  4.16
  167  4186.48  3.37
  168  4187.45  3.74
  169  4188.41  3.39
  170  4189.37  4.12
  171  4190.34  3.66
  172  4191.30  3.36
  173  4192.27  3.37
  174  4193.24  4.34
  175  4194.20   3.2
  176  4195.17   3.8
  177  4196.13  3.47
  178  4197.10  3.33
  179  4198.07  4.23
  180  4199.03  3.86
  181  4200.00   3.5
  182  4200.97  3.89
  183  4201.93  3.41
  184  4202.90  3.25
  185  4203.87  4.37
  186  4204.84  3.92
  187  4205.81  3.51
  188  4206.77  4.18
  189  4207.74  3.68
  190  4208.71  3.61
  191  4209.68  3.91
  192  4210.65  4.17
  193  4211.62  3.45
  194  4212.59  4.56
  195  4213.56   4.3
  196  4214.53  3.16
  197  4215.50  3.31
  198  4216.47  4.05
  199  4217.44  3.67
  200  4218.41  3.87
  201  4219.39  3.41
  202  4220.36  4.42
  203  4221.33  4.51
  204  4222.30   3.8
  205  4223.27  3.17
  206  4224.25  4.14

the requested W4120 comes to -2.7 AA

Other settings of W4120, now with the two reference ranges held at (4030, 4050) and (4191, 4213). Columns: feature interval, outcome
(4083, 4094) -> -0.73 AA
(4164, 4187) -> 1.57 AA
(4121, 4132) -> -1.77 AA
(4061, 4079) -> 1.38 AA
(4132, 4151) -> -0.01 AA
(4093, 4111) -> 0.93 AA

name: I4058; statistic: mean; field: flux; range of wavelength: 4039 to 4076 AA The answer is 3.69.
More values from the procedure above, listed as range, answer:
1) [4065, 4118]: 3.76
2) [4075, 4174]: 3.84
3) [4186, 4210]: 3.7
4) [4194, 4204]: 3.65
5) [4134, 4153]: 3.88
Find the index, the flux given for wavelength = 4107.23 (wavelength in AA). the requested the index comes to 4.25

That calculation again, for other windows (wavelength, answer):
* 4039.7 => 3.93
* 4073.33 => 3.53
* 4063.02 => 3.51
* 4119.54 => 3.9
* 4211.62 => 3.45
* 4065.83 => 3.33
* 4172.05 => 4.08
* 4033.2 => 3.75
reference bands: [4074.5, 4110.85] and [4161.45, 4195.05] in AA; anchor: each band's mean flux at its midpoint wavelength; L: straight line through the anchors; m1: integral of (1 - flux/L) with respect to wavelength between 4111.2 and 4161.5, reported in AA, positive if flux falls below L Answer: -4.1 AA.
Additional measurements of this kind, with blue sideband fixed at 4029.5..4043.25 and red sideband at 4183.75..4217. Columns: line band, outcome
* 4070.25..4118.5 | 1.11 AA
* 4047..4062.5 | 0.71 AA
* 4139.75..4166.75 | 0.50 AA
